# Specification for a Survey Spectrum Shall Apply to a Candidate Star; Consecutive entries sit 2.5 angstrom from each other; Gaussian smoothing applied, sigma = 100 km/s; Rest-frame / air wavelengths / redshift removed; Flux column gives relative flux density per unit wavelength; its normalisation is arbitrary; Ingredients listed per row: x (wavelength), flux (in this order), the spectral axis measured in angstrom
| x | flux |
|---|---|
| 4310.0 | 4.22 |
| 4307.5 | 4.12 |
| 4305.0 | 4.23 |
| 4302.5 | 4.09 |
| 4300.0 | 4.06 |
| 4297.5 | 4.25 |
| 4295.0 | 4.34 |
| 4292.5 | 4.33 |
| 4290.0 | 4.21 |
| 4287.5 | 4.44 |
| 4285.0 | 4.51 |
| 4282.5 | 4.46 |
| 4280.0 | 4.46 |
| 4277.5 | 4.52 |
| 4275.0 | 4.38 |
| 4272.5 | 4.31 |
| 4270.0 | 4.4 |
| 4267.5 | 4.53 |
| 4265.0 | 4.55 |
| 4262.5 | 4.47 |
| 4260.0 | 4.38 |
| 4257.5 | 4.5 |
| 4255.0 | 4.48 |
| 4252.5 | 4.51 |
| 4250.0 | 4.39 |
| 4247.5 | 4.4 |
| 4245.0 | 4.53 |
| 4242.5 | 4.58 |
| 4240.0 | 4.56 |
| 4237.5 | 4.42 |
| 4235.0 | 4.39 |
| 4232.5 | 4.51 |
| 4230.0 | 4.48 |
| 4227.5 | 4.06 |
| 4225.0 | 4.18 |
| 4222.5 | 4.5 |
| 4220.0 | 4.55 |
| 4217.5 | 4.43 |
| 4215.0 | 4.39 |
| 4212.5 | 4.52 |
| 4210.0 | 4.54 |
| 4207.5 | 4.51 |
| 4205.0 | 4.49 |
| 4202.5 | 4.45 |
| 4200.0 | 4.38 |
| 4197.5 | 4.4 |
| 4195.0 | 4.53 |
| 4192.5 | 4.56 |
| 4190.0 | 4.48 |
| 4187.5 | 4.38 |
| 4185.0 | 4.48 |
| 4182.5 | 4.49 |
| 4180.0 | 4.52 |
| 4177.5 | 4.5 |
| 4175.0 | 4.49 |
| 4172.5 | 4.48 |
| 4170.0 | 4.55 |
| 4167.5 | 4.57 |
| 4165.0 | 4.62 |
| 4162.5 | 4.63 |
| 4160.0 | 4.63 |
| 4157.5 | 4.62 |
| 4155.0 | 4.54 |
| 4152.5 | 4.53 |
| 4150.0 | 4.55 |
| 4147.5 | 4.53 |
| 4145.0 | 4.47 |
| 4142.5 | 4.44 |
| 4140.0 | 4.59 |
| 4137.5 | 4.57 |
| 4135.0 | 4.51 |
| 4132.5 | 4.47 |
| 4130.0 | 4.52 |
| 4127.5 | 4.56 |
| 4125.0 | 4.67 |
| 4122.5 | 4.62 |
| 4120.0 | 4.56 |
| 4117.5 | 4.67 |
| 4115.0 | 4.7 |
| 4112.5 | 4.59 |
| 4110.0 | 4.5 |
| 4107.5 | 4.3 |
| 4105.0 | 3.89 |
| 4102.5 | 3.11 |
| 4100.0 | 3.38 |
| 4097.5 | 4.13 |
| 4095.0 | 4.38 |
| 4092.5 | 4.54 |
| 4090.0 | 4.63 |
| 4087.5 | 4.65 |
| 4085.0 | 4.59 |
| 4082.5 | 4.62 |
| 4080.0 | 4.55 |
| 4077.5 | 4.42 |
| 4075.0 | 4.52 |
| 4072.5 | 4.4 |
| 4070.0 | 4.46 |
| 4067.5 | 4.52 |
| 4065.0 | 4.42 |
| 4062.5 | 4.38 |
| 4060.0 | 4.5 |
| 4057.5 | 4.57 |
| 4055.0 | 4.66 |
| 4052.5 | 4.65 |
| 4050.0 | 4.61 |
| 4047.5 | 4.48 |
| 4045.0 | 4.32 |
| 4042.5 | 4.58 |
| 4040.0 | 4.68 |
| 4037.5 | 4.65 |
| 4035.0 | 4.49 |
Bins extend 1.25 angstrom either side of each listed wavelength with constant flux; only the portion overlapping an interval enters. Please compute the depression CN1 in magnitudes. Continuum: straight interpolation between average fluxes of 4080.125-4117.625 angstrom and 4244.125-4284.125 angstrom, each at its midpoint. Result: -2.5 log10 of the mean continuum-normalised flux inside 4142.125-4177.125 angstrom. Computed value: -0.05 mag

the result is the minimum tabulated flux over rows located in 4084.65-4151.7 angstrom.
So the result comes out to 3.11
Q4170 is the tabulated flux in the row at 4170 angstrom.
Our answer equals 4.55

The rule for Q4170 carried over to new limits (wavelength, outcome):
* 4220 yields 4.55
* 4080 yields 4.55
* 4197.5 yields 4.4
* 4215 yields 4.39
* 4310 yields 4.22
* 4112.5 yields 4.59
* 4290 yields 4.21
